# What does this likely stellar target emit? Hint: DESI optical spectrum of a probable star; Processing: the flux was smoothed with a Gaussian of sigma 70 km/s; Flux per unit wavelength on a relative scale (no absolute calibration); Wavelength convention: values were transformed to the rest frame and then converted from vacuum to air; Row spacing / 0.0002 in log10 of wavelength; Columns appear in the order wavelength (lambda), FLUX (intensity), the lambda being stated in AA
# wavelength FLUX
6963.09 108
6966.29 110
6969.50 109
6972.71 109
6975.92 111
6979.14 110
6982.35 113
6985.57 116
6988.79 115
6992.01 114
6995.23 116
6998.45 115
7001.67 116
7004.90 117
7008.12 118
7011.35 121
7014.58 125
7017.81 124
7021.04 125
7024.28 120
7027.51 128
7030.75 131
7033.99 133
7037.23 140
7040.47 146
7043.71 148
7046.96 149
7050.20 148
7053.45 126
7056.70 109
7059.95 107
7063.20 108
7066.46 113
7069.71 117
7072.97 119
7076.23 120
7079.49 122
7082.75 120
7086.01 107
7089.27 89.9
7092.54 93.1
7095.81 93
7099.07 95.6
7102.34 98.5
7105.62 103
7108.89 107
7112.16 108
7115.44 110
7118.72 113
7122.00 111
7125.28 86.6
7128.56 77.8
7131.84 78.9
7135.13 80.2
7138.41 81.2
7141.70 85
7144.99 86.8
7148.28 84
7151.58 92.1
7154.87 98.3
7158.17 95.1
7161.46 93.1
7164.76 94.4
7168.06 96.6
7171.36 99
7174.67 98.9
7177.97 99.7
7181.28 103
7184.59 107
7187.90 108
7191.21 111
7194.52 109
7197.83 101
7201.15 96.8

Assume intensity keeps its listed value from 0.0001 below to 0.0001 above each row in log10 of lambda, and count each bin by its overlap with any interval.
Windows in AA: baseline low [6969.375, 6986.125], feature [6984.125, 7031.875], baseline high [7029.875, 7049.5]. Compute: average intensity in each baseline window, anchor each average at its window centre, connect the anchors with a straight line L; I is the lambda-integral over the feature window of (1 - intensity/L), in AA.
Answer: 2.3 AA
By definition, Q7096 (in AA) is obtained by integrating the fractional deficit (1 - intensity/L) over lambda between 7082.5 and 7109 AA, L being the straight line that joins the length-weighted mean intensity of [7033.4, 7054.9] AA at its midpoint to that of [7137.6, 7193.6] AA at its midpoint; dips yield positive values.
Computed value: 5.0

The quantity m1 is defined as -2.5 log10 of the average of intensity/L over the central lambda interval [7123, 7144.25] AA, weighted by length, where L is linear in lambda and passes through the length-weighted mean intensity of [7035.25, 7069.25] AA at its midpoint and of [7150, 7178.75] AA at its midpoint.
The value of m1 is 0.26 mag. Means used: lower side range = 129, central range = 82.7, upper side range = 96.3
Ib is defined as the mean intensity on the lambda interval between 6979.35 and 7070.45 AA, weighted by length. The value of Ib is 123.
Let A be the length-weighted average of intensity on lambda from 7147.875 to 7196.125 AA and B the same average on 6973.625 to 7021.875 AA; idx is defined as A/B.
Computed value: 0.9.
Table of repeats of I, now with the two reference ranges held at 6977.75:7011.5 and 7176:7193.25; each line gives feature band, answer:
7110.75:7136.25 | 3.04 AA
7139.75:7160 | 3.27 AA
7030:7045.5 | -3.70 AA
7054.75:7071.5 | 0.10 AA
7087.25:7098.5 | 1.78 AA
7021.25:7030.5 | -0.93 AA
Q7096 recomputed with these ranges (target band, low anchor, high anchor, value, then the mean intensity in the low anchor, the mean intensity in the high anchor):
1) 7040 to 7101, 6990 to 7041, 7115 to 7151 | -4.7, 124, 89.8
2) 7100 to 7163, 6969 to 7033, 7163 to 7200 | 7.4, 118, 102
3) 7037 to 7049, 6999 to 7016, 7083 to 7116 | -3.7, 119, 101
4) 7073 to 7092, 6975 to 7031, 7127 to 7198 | -0.8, 118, 94.5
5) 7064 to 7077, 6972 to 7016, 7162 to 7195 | -0.8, 116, 102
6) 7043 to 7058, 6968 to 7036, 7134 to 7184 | -3.4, 119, 92.9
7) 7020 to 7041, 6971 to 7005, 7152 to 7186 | -4.1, 114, 98.2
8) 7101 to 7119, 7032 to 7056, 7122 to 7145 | -1.4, 140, 84.1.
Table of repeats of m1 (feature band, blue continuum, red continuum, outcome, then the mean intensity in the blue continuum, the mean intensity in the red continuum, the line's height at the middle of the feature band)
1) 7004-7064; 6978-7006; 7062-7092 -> -0.13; 115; 112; 113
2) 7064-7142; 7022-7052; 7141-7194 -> 0.16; 138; 97.5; 117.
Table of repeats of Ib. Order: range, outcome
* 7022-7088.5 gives 125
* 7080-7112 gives 102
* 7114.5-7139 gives 92.3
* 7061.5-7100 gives 108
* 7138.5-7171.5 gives 91.6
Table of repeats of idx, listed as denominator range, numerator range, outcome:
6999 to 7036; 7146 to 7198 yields 0.80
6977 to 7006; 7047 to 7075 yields 1.05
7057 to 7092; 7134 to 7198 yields 0.86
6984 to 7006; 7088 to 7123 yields 0.88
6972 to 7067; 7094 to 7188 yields 0.78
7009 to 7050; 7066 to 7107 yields 0.80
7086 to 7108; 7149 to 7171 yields 0.98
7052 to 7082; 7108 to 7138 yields 0.83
